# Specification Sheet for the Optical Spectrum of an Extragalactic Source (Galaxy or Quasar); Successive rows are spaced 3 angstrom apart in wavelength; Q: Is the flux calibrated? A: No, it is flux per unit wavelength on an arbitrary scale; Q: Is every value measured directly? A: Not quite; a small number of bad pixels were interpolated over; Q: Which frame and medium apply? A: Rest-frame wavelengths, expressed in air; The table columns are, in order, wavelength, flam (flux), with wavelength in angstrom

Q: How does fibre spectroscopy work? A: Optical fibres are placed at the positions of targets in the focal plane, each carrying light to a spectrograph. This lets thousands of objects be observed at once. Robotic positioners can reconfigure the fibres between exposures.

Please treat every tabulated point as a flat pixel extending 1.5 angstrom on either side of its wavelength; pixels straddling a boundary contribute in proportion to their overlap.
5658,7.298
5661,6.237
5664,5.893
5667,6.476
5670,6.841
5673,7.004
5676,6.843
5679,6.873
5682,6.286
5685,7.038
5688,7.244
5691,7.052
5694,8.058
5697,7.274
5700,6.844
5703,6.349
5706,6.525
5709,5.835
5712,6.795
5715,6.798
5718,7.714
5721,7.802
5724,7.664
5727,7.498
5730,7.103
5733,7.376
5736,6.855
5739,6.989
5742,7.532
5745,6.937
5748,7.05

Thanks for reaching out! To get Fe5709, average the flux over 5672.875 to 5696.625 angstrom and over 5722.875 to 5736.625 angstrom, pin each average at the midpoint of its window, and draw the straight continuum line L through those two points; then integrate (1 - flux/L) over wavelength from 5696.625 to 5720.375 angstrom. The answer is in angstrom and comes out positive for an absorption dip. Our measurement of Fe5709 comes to 1.4 angstrom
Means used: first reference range 7.06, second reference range 7.32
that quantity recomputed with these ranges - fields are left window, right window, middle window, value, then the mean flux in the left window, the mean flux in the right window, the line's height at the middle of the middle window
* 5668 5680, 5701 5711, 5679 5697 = -1.4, 6.87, 6.29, 6.62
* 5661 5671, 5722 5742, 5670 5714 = -0.9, 6.36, 7.28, 6.72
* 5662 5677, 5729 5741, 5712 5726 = -0.9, 6.59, 7.1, 6.97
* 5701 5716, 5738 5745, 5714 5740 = -1.7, 6.46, 7.21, 6.88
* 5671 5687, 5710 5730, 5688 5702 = -0.5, 6.82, 7.32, 7.02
